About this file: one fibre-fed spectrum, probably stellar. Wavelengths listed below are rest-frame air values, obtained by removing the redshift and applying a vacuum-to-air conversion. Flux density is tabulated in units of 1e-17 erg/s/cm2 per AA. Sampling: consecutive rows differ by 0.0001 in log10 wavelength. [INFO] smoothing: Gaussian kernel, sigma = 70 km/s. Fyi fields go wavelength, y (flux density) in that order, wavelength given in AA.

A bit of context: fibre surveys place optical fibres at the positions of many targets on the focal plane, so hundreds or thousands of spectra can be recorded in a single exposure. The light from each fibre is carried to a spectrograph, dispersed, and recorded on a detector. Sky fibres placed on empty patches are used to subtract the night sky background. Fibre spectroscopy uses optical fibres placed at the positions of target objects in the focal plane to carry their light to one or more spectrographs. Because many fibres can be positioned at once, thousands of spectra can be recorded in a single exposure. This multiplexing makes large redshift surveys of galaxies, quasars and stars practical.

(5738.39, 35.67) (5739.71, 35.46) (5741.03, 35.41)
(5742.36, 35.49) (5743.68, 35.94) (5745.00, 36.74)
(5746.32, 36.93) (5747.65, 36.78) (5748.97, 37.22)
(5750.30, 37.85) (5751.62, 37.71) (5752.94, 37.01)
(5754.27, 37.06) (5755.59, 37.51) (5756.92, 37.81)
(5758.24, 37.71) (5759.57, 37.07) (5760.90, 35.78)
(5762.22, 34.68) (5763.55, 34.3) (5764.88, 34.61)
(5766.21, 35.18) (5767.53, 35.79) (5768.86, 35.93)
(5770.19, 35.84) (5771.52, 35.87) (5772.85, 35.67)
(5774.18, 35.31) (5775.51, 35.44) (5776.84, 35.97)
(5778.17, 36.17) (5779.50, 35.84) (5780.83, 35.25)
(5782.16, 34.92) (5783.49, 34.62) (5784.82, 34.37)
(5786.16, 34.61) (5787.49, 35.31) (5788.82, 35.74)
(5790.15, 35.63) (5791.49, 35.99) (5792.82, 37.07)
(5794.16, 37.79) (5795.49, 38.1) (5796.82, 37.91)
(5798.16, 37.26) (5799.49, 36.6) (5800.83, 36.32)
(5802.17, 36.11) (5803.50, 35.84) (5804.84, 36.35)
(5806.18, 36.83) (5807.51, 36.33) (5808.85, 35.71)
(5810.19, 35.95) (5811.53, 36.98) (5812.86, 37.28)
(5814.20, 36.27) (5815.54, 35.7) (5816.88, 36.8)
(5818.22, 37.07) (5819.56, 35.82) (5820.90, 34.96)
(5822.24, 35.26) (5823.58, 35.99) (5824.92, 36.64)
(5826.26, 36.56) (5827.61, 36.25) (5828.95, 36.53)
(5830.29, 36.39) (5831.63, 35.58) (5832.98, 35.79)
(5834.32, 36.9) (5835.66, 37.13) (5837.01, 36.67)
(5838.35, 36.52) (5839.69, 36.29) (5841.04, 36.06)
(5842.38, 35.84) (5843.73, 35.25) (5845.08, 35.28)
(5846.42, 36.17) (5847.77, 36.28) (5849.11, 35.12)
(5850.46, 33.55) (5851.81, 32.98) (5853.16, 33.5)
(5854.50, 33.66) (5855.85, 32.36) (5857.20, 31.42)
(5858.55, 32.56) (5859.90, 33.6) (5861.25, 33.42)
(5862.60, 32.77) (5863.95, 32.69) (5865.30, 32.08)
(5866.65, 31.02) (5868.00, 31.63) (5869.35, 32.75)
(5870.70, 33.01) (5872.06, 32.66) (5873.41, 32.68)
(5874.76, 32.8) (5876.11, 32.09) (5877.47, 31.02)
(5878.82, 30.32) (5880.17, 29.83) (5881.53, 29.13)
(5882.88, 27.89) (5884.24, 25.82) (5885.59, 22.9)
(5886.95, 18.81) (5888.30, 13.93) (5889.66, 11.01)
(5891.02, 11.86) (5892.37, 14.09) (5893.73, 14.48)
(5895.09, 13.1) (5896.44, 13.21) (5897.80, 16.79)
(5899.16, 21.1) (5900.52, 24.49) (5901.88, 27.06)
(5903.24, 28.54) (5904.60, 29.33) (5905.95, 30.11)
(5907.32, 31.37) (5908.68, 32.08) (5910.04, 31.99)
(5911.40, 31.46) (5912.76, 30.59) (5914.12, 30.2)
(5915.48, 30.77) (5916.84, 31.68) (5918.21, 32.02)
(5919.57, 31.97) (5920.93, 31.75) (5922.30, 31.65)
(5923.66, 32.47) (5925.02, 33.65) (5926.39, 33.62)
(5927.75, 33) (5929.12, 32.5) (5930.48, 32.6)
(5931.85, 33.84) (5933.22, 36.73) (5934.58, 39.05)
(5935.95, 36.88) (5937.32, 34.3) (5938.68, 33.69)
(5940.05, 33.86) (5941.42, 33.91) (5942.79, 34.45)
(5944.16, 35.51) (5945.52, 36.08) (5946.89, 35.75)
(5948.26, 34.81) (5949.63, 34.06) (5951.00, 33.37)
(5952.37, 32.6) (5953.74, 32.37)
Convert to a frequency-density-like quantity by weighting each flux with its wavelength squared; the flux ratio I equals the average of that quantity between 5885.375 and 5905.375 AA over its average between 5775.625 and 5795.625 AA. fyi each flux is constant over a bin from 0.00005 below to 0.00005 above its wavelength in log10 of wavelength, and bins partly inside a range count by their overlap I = 0.54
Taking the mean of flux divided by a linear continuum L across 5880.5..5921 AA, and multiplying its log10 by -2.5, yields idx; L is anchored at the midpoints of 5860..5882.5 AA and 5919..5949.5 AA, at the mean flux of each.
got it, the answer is 0.32 mag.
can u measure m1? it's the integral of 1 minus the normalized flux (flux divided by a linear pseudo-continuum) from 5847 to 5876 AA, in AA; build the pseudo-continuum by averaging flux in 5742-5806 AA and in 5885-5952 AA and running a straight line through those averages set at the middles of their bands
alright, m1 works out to -1.1 AA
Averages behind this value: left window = 36.2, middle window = 33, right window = 28.9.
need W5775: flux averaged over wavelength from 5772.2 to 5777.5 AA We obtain 35.6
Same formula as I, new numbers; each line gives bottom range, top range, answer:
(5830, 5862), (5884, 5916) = 0.67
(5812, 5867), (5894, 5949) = 0.90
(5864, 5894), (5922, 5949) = 1.34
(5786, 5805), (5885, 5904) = 0.51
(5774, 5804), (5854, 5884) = 0.91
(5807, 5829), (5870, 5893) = 0.71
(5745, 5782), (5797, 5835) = 1.02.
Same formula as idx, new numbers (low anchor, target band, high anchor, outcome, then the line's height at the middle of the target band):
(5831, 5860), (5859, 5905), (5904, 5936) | 0.29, 33.7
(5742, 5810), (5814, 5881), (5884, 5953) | -0.06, 32.5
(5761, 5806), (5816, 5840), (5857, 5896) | -0.15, 31.5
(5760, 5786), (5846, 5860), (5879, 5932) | -0.13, 30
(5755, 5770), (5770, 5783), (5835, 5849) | 0.01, 36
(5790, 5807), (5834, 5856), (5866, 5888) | -0.09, 32.4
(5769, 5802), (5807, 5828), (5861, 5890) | -0.09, 33.4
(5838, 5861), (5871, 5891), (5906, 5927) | 0.26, 33.2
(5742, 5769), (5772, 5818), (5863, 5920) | -0.08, 33.6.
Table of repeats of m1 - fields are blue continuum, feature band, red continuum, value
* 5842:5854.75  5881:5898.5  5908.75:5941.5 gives 8.29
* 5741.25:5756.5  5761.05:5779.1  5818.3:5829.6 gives 0.59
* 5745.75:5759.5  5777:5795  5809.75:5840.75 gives 0.58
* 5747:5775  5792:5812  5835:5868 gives -0.78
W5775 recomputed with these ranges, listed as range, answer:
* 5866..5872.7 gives 32.2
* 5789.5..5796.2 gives 36.9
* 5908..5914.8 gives 31.3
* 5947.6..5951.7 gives 34.1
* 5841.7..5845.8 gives 35.5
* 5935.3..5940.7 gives 34.7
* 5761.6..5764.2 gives 34.4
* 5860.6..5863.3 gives 33.1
